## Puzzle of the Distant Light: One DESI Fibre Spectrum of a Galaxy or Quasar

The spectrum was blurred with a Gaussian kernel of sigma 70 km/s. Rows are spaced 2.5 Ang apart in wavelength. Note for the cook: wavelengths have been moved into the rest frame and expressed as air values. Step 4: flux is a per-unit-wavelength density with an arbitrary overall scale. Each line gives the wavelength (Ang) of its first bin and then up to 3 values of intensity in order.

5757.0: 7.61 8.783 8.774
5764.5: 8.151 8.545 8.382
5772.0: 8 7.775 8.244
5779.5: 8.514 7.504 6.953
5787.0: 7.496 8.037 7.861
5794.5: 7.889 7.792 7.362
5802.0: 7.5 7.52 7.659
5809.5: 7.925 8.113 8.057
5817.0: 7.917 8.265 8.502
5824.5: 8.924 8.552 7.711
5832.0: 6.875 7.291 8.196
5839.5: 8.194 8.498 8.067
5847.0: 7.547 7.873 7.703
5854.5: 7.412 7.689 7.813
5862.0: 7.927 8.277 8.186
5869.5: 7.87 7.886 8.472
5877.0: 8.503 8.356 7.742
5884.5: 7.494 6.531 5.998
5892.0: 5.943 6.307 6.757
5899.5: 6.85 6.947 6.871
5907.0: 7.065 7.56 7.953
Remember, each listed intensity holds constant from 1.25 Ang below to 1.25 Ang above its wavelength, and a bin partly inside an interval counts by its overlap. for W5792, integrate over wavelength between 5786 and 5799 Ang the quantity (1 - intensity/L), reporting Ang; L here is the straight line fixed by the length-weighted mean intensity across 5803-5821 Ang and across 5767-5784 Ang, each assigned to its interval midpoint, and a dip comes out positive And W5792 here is 0.3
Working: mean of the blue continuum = 8.06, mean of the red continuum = 7.92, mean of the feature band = 7.8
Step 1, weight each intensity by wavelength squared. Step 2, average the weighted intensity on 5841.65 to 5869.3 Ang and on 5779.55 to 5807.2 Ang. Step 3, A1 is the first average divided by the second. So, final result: 1.06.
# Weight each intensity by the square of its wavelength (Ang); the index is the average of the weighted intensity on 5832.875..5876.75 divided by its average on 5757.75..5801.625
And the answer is 1.0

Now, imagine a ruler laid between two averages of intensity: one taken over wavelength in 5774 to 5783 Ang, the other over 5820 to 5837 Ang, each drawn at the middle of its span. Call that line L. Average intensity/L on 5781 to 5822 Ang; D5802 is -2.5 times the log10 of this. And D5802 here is 0.04 mag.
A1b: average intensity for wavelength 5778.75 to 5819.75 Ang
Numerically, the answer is 7.77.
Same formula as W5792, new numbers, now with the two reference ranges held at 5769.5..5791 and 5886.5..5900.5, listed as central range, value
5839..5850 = -1.6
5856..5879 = -4.7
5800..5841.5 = -3.6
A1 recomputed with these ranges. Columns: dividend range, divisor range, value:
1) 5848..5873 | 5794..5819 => 1.03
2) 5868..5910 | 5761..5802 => 0.95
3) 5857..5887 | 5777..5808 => 1.06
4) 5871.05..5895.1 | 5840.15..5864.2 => 0.94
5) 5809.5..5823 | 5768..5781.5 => 1.01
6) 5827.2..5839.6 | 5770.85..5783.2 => 0.98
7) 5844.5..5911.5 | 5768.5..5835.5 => 0.97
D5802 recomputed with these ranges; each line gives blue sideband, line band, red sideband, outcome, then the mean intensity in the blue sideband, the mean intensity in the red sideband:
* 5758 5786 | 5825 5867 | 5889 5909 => -0.09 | 8.14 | 6.65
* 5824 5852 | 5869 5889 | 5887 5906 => -0.12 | 7.94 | 6.53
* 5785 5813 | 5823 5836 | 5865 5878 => 0.00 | 7.72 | 8.18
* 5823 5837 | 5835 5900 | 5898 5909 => -0.03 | 7.91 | 6.97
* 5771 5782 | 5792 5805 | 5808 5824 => 0.07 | 8.06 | 8.16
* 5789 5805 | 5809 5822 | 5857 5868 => -0.04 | 7.7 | 8.01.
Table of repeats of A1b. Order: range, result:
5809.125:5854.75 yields 7.99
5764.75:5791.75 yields 7.95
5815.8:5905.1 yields 7.67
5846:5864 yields 7.74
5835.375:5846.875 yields 8.14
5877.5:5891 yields 7.27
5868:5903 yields 7.27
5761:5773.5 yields 8.35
